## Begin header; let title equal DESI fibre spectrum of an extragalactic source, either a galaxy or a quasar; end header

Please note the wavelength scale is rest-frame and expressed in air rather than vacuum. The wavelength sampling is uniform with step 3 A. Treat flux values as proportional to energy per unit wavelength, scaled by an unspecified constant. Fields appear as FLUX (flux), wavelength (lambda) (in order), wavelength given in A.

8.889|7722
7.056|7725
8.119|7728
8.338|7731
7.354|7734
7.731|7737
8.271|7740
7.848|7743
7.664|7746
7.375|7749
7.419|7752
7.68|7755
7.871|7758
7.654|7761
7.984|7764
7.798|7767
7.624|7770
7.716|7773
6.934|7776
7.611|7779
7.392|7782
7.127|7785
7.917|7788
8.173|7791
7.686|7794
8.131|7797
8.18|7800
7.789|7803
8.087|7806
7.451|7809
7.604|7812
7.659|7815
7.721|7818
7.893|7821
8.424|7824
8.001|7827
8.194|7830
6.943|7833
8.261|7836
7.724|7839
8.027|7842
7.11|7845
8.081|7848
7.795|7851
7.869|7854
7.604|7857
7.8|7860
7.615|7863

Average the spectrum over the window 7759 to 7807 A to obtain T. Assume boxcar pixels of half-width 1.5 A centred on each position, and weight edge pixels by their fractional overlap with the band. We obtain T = 7.74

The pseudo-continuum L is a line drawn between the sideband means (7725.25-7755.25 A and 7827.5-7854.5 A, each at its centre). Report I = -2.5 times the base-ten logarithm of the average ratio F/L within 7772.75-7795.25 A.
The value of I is 0.03 mag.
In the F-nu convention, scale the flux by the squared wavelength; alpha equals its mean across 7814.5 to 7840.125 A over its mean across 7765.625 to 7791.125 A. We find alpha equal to 1.06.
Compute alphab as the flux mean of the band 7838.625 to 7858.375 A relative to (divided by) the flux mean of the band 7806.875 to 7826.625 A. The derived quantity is 0.99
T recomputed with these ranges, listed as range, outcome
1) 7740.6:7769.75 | 7.71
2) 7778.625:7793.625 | 7.65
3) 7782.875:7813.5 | 7.81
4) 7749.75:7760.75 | 7.64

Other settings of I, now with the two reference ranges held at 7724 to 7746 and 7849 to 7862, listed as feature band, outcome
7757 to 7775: 0.01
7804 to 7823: 0.00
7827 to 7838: -0.01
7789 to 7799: -0.03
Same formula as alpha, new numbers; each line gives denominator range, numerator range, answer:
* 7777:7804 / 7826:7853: 1.02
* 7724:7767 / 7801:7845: 1.03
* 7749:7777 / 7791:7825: 1.04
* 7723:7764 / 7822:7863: 1.04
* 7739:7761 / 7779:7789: 0.98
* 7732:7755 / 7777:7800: 1.02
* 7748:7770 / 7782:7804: 1.03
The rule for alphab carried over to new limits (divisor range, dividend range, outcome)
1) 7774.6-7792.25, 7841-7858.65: 1.03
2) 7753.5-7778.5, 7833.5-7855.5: 1.02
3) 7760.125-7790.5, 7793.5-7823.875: 1.03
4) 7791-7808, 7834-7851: 0.98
